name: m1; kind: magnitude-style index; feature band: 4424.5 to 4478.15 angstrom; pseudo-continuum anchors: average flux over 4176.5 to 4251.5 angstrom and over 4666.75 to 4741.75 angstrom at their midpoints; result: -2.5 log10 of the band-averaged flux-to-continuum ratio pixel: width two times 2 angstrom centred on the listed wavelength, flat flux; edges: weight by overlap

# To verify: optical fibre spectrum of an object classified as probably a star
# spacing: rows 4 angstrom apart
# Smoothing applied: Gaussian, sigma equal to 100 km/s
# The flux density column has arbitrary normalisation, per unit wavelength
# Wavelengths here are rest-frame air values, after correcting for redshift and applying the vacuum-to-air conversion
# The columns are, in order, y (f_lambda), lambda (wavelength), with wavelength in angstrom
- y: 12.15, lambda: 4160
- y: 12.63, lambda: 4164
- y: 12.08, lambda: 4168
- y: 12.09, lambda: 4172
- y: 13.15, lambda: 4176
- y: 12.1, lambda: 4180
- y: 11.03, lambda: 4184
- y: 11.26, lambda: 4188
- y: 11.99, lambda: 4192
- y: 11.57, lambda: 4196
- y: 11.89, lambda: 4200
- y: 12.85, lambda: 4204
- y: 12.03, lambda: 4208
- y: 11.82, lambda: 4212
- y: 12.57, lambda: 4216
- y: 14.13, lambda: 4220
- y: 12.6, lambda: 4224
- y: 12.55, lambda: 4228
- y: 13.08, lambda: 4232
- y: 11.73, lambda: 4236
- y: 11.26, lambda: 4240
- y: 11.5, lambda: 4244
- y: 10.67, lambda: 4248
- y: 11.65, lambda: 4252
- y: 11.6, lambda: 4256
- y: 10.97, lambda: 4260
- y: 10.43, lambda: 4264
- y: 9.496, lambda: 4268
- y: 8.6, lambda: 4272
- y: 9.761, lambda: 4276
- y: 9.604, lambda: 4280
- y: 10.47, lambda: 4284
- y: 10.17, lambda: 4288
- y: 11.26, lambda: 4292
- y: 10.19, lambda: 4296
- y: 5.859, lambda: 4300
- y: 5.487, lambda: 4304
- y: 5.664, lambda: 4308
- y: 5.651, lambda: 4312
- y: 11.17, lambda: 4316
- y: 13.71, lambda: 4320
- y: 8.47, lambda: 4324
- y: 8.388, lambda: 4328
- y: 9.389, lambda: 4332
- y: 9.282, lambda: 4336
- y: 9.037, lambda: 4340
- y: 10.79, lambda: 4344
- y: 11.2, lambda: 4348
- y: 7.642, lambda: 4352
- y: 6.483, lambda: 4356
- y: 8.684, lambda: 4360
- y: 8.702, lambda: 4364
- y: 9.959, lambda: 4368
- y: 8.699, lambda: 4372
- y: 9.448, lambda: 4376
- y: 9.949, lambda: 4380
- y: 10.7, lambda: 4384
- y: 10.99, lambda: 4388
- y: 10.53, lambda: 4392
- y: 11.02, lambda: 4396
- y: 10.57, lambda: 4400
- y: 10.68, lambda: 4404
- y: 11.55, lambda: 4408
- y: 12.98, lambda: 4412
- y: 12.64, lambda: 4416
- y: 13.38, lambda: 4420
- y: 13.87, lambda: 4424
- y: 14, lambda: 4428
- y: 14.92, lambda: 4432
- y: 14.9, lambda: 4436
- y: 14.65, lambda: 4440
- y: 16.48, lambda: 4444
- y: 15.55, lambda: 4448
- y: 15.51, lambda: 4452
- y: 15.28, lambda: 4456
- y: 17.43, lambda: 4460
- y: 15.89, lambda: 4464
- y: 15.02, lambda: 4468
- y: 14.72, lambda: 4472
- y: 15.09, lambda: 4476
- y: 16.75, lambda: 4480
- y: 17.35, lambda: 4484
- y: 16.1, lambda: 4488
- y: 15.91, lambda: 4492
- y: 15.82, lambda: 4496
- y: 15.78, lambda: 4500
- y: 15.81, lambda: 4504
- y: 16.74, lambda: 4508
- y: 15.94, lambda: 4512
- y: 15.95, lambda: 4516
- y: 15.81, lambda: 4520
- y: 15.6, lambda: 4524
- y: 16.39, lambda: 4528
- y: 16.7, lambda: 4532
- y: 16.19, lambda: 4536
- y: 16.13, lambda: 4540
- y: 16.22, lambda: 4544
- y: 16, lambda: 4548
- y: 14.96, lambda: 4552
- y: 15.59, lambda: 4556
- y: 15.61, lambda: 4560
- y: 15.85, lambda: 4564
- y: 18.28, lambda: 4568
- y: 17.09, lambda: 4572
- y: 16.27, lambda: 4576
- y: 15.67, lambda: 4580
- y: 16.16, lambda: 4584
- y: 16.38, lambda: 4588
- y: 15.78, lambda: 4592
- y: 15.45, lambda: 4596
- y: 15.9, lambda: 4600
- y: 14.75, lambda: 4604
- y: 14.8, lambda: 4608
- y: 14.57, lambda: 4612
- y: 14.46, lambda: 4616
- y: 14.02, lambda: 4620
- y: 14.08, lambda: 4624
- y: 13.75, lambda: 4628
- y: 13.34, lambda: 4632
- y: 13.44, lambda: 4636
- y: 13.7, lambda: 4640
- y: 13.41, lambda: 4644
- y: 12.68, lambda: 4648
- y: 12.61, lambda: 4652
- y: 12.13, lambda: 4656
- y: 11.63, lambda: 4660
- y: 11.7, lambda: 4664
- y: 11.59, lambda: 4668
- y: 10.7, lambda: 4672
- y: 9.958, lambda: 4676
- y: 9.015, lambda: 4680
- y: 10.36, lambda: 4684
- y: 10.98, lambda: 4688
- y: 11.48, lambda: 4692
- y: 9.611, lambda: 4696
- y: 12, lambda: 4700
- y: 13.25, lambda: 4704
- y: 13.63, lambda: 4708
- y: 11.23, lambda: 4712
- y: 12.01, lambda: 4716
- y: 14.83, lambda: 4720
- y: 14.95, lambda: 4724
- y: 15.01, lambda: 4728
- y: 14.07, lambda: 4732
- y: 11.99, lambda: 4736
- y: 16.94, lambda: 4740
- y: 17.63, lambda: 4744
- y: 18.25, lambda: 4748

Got -0.25 mag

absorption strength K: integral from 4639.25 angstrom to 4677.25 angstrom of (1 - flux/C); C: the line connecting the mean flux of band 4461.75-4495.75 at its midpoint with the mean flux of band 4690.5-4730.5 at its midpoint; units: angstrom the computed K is 4.3 angstrom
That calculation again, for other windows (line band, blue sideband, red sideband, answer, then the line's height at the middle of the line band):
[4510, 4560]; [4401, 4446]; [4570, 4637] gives -5.0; 14.5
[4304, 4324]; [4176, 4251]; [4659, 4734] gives 5.7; 12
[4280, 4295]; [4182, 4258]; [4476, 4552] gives 2.9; 12.9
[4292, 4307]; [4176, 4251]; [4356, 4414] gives 4.7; 11.1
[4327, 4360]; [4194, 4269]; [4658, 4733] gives 7.9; 11.9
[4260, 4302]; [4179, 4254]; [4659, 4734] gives 8.3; 12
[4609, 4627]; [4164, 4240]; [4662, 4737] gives -3.3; 12.1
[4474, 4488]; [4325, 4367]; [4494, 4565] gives -2.2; 14.1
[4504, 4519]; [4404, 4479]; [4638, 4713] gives -2.6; 13.7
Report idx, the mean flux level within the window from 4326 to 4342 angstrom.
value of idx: 9.02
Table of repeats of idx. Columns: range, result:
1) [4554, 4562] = 15.6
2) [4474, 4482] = 15.9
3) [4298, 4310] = 5.67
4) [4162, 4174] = 12.3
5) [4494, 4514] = 16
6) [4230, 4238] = 12.4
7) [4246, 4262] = 11.2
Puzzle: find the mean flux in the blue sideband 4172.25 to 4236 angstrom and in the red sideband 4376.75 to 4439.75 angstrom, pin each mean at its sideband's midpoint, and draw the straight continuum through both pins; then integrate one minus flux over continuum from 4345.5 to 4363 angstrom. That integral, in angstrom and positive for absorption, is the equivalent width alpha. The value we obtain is 5.21 angstrom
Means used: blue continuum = 12.3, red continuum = 12.2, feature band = 8.58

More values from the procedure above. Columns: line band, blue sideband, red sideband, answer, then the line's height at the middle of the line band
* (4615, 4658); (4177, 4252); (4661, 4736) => -4.93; 12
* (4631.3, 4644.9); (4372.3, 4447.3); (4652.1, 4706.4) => -2.55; 11.4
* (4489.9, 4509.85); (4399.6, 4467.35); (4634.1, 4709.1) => -3.63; 13.5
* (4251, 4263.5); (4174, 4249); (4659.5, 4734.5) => 0.86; 12.1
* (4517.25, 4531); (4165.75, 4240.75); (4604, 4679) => -3.52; 12.7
